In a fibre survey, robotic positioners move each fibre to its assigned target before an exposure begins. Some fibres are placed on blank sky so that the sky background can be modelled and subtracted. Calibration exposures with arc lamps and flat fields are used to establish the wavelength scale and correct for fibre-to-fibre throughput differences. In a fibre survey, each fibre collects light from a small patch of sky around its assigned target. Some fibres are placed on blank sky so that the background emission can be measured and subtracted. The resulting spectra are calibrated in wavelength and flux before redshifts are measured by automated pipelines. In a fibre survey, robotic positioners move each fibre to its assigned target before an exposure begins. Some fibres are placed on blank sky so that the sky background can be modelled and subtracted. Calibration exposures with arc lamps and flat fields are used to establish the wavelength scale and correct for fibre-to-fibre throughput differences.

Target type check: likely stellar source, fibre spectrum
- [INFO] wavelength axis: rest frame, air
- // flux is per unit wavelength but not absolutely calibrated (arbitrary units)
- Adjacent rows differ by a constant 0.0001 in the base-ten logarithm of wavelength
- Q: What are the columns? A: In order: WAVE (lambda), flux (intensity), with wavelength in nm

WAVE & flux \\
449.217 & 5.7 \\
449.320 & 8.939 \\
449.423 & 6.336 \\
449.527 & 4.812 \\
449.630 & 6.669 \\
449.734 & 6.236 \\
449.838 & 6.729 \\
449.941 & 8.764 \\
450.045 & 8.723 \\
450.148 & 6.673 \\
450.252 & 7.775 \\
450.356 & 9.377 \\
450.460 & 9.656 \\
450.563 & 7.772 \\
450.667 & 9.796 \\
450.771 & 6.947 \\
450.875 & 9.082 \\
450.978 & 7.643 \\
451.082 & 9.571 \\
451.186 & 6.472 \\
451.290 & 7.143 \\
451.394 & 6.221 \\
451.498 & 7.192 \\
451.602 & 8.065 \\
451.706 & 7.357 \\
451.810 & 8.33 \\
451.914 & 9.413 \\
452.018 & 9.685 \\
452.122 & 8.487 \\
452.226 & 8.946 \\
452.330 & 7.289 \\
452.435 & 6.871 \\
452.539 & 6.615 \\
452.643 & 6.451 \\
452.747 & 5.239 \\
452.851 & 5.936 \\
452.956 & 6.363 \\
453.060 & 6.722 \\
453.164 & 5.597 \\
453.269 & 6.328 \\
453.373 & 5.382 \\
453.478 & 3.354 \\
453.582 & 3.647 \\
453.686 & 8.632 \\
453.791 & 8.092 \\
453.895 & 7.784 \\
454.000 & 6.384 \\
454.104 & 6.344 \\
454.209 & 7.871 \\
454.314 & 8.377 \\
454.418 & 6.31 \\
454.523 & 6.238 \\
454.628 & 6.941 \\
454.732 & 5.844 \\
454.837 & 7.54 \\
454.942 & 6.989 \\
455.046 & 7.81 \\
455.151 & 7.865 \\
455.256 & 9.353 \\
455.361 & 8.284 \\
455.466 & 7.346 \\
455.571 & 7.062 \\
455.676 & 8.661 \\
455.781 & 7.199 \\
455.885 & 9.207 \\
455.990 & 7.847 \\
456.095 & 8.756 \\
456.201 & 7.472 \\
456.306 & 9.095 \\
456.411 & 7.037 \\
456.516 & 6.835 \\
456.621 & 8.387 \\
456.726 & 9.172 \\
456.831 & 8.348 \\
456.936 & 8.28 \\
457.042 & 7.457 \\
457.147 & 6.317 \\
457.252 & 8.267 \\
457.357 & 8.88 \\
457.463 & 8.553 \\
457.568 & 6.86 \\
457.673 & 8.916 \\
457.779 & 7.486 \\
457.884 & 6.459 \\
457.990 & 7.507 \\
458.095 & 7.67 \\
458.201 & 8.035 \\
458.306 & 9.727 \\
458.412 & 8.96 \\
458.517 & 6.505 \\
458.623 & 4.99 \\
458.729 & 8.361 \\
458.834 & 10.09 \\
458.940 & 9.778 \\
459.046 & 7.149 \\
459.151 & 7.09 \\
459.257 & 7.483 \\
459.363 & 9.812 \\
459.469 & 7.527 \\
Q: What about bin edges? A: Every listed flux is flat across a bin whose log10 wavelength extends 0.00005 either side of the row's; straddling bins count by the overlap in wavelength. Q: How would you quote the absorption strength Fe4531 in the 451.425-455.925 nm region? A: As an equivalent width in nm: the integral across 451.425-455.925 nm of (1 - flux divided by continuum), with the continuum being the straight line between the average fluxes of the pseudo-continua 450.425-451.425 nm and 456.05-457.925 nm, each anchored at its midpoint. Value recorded 0.45 nm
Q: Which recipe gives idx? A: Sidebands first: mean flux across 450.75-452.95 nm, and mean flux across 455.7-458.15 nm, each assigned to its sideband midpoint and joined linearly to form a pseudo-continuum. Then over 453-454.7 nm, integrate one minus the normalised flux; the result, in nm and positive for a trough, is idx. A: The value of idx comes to 0.27 nm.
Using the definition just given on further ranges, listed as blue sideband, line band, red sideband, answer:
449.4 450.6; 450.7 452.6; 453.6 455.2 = -0.127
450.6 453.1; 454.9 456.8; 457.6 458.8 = -0.090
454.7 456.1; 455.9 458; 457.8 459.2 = -0.020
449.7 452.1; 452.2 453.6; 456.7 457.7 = 0.347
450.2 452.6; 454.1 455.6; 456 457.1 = 0.127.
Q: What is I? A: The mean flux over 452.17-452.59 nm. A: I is 7.44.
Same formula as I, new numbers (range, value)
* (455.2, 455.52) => 8.3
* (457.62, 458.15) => 7.6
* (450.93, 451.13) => 8.6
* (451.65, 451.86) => 7.84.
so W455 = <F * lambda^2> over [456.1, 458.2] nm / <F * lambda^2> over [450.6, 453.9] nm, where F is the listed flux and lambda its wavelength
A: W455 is 1.12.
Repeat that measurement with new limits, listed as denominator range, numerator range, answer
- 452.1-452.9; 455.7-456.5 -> 1.18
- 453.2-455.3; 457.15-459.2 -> 1.18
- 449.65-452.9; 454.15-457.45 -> 1.03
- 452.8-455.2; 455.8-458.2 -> 1.21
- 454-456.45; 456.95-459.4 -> 1.05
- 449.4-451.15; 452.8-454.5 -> 0.84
